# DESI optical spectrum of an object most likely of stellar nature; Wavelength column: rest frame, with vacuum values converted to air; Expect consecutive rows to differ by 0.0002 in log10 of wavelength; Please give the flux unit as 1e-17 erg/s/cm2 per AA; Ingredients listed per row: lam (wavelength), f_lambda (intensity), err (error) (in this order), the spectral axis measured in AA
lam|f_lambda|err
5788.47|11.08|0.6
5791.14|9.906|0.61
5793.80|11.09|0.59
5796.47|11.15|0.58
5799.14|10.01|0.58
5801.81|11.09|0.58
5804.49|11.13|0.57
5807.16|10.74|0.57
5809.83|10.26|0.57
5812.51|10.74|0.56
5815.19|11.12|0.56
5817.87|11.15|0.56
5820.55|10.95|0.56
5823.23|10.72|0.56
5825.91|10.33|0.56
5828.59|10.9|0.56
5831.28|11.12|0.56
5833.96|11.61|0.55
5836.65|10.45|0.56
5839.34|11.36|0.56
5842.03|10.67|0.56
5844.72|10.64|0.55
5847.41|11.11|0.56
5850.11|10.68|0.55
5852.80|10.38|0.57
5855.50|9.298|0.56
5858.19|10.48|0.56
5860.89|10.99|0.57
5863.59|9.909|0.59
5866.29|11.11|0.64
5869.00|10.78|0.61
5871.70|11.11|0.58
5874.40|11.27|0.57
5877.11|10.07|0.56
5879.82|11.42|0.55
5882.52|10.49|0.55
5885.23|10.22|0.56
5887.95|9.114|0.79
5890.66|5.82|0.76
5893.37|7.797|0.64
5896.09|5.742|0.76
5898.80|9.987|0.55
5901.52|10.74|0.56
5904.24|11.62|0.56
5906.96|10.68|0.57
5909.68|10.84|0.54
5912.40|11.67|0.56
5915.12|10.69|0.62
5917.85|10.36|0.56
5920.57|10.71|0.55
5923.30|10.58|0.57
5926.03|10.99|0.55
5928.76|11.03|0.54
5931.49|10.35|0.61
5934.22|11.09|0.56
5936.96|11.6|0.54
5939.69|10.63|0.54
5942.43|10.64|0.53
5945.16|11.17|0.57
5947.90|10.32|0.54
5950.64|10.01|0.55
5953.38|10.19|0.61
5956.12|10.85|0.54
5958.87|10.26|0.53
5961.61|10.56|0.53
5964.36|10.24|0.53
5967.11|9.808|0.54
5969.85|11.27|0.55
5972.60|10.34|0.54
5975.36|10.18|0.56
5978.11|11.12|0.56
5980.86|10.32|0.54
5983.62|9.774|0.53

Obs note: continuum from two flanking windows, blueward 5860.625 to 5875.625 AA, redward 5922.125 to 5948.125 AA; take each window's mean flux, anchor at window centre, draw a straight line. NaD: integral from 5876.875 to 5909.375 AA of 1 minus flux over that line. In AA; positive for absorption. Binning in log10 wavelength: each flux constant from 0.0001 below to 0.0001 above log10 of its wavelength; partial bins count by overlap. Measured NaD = 4.1 AA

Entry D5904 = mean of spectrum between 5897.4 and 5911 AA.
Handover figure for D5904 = 10.8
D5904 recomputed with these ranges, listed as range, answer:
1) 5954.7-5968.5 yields 10.3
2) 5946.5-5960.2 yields 10.3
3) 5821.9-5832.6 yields 10.8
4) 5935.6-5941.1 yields 11.1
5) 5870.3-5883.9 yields 10.9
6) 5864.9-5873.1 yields 11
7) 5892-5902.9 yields 8.57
